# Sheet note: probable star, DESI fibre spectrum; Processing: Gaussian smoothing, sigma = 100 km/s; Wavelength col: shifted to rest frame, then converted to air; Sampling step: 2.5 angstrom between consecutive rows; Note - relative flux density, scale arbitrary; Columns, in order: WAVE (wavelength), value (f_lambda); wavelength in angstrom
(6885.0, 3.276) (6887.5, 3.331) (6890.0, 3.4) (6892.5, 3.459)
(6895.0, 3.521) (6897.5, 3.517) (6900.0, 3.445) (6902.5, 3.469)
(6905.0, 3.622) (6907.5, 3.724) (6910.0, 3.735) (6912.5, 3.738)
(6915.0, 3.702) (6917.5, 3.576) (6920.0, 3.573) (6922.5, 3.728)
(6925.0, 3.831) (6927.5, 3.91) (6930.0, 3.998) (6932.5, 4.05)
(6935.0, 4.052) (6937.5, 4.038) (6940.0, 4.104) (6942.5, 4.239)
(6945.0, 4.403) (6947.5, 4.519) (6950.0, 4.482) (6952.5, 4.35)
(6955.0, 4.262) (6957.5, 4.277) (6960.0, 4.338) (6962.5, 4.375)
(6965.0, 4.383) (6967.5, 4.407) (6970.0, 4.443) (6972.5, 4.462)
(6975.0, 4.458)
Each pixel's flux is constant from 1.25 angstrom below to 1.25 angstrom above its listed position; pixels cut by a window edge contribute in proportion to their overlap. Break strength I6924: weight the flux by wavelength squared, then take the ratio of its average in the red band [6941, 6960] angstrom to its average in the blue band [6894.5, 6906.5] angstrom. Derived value 1.26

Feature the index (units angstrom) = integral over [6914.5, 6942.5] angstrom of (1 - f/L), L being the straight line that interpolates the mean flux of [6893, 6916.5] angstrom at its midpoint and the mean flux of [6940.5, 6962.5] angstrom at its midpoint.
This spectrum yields 0.7 angstrom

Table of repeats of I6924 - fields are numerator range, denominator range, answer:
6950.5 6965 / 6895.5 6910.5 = 1.23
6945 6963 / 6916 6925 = 1.21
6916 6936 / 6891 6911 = 1.09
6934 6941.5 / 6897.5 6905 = 1.18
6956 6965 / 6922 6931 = 1.13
